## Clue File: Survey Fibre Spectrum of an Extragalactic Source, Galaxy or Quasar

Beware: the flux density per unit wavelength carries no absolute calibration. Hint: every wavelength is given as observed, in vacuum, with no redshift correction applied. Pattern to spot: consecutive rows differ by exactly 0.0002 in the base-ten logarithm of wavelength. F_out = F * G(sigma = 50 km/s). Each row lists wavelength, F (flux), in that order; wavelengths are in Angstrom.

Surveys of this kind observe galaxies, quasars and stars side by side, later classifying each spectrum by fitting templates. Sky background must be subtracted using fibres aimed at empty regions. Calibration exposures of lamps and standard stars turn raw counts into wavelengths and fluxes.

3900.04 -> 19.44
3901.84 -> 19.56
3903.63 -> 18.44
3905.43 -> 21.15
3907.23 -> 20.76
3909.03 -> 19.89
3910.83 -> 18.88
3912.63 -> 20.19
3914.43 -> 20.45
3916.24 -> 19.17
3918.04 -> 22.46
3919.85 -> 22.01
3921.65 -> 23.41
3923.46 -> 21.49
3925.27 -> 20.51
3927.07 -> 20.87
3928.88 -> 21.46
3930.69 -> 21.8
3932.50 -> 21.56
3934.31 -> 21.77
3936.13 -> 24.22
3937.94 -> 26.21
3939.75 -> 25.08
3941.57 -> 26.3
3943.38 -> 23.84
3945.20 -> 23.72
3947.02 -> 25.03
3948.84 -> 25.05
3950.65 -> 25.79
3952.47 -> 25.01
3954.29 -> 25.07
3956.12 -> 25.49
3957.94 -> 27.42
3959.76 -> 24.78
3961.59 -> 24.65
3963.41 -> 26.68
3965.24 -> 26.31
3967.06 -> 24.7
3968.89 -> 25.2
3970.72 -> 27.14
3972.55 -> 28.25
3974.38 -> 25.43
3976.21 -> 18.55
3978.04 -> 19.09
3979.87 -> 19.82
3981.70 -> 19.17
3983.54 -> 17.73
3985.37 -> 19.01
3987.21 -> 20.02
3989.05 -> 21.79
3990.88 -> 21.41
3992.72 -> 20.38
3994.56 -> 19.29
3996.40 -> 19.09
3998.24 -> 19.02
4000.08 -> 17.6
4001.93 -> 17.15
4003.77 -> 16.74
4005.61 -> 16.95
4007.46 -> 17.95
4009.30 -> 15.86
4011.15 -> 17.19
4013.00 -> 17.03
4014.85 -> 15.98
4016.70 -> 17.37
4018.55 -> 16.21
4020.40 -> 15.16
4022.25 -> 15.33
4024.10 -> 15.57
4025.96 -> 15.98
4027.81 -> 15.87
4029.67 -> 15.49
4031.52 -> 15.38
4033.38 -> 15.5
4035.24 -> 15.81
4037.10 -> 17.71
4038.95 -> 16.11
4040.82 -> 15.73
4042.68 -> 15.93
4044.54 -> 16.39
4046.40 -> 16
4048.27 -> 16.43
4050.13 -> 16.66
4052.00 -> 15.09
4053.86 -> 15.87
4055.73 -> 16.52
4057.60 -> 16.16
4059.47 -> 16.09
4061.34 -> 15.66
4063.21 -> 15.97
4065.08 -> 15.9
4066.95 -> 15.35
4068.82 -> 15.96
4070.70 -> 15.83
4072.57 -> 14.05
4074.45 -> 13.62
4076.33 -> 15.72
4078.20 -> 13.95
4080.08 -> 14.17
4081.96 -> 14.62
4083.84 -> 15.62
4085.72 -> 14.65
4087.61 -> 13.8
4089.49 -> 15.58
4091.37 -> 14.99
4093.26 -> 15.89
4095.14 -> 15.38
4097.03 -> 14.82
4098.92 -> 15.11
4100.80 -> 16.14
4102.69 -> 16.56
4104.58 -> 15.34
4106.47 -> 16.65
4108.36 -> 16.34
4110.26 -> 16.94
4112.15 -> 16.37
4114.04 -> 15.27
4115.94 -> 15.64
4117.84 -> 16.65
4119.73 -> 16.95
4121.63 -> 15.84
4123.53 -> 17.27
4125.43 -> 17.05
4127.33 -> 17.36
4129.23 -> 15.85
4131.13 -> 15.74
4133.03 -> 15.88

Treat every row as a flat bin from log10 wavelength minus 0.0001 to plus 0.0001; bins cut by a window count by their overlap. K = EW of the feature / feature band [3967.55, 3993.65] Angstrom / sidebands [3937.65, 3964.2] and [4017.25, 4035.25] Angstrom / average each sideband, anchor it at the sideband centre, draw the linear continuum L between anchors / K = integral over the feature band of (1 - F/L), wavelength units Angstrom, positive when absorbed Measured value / -0.2 Angstrom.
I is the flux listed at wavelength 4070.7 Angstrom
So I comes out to 15.83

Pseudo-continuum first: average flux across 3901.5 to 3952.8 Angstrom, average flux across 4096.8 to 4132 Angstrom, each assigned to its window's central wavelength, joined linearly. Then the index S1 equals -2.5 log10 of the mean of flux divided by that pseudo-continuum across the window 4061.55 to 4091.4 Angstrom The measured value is 0.16 mag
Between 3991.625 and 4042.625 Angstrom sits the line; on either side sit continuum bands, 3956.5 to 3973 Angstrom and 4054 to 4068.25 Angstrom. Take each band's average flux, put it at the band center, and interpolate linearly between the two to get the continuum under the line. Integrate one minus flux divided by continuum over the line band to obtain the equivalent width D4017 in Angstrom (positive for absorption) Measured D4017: 9.3 Angstrom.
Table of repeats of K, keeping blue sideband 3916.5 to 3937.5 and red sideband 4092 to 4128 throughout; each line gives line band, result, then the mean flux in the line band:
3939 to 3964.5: -4.9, 25.3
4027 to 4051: 3.0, 16.1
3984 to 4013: 1.7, 18.6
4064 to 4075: 1.4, 15.2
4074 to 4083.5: 1.5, 14.5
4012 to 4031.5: 3.1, 16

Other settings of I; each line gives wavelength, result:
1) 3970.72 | 27.14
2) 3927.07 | 20.87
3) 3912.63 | 20.19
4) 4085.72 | 14.65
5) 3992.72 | 20.38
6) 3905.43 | 21.15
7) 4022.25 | 15.33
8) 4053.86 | 15.87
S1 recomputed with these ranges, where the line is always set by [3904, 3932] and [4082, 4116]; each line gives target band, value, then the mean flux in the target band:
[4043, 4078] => 0.07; 15.7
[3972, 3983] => -0.12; 21.4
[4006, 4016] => 0.09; 16.8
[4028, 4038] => 0.10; 16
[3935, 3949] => -0.22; 24.9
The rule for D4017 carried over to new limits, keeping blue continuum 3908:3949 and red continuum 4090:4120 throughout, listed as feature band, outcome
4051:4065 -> 1.4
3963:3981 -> -2.8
